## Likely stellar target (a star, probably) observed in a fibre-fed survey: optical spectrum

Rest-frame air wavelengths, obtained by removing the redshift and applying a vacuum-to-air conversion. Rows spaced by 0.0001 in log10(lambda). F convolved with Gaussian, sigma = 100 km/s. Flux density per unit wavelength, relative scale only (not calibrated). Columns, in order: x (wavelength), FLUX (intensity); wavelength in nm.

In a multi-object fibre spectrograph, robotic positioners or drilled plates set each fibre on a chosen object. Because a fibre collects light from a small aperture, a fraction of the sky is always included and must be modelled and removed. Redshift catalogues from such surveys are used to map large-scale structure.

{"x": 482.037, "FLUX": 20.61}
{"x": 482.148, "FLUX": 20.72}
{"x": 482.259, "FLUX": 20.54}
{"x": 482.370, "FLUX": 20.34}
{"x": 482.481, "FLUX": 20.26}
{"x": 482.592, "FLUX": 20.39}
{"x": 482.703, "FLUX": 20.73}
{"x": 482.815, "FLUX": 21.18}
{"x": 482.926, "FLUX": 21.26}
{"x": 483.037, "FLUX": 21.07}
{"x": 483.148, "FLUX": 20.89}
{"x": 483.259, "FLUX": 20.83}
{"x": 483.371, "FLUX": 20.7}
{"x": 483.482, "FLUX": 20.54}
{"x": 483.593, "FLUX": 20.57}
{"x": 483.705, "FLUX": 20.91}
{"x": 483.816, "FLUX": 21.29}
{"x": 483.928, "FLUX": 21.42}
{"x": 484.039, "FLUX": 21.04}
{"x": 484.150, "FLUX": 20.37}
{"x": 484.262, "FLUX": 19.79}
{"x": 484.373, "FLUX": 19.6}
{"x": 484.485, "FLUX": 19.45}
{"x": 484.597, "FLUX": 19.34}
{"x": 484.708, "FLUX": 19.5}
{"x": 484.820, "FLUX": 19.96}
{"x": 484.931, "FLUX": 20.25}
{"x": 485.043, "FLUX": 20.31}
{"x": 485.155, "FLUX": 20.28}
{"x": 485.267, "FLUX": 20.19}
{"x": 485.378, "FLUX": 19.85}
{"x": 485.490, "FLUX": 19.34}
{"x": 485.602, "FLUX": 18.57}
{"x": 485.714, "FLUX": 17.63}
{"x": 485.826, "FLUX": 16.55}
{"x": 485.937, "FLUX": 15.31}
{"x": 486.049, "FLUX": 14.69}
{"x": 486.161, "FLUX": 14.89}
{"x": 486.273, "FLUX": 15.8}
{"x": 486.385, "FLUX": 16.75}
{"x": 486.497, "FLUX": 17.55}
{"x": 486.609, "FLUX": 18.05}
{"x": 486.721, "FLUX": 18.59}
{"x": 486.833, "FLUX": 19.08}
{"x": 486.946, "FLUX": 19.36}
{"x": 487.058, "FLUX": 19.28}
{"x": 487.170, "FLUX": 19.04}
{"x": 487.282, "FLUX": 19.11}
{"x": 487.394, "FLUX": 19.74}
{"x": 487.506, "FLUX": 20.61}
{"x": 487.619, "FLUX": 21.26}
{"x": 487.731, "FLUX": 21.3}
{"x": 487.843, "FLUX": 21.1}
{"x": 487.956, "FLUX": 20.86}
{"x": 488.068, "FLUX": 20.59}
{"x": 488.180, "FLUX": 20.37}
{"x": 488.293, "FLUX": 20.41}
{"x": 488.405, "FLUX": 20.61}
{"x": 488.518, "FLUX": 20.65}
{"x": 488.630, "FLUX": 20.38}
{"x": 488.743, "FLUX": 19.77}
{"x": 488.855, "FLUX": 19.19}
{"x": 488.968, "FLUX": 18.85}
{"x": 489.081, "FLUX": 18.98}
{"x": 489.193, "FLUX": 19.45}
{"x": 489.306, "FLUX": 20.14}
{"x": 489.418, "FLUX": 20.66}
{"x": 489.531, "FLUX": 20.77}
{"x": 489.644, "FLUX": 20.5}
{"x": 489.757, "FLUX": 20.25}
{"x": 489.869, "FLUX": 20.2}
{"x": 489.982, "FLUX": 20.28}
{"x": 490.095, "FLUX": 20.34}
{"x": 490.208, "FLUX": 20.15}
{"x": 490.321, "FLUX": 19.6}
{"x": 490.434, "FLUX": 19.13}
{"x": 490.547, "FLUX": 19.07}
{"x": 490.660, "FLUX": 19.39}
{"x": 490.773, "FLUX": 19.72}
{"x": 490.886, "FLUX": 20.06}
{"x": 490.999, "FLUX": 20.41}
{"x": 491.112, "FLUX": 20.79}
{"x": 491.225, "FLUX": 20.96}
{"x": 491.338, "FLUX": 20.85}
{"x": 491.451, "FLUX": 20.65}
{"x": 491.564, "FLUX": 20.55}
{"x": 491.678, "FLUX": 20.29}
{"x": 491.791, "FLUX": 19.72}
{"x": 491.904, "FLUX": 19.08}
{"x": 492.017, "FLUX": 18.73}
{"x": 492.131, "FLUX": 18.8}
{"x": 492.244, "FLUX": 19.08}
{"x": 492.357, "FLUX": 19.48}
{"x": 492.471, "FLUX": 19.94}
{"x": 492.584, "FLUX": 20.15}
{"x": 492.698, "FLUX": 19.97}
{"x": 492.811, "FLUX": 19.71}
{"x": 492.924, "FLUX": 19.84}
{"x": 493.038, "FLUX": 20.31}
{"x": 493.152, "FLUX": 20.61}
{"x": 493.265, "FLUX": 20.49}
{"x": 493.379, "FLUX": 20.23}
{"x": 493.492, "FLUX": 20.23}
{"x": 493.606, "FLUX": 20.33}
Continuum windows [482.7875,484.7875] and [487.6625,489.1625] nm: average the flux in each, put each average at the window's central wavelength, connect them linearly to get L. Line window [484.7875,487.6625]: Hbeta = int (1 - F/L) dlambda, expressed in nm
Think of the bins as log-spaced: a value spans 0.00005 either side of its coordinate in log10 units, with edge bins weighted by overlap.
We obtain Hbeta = 0.26 nm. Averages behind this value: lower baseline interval 20.5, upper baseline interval 20.2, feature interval 18.5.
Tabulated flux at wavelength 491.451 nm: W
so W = 20.65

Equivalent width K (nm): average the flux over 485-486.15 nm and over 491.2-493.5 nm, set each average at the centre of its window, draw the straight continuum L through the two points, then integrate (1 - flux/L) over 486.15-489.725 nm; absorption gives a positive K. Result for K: -0.149 nm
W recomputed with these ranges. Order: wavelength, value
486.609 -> 18.05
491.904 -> 19.08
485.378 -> 19.85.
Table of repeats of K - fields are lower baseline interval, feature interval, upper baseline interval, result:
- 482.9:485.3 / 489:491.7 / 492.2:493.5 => 0.00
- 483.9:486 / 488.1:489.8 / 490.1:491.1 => -0.04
